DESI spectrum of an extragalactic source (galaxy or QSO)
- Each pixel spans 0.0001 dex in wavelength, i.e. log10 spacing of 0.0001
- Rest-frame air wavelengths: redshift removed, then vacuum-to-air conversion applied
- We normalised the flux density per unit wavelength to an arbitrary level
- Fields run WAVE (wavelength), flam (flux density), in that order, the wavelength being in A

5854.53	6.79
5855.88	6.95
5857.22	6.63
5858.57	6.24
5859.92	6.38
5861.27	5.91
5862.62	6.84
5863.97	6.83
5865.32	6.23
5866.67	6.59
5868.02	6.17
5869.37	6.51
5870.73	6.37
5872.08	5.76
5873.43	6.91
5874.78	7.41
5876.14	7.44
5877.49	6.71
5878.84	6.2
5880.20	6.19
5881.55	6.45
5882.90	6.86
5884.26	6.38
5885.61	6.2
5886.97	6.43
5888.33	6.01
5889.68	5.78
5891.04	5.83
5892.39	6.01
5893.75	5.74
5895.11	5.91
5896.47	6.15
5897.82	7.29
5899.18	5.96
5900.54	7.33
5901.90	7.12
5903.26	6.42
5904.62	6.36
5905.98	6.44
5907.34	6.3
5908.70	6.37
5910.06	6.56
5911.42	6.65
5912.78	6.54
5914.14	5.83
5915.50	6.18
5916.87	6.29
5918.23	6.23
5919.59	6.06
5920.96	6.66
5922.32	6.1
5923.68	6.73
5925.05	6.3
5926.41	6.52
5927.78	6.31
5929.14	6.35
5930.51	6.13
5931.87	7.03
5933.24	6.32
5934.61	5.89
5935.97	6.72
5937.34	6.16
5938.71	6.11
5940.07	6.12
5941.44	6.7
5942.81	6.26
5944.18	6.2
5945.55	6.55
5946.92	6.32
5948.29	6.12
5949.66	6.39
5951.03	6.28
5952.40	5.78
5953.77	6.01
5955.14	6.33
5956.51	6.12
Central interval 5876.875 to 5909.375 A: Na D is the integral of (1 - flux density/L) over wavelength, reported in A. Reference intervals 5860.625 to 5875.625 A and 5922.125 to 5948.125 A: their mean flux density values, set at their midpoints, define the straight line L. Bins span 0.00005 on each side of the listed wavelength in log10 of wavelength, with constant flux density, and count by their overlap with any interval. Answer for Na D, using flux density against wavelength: 0.5 A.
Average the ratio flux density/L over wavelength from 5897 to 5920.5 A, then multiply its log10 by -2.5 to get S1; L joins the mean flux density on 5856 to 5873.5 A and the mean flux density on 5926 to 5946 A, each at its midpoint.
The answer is -0.02 mag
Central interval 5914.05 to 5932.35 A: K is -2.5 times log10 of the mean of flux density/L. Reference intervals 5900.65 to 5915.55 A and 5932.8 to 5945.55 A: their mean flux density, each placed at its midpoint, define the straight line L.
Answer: 0.01 mag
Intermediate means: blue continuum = 6.48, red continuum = 6.29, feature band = 6.35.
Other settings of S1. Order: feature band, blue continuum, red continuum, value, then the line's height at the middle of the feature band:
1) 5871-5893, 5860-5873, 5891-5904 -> 0.00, 6.39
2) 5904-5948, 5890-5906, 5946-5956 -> -0.01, 6.27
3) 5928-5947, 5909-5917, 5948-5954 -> -0.02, 6.2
